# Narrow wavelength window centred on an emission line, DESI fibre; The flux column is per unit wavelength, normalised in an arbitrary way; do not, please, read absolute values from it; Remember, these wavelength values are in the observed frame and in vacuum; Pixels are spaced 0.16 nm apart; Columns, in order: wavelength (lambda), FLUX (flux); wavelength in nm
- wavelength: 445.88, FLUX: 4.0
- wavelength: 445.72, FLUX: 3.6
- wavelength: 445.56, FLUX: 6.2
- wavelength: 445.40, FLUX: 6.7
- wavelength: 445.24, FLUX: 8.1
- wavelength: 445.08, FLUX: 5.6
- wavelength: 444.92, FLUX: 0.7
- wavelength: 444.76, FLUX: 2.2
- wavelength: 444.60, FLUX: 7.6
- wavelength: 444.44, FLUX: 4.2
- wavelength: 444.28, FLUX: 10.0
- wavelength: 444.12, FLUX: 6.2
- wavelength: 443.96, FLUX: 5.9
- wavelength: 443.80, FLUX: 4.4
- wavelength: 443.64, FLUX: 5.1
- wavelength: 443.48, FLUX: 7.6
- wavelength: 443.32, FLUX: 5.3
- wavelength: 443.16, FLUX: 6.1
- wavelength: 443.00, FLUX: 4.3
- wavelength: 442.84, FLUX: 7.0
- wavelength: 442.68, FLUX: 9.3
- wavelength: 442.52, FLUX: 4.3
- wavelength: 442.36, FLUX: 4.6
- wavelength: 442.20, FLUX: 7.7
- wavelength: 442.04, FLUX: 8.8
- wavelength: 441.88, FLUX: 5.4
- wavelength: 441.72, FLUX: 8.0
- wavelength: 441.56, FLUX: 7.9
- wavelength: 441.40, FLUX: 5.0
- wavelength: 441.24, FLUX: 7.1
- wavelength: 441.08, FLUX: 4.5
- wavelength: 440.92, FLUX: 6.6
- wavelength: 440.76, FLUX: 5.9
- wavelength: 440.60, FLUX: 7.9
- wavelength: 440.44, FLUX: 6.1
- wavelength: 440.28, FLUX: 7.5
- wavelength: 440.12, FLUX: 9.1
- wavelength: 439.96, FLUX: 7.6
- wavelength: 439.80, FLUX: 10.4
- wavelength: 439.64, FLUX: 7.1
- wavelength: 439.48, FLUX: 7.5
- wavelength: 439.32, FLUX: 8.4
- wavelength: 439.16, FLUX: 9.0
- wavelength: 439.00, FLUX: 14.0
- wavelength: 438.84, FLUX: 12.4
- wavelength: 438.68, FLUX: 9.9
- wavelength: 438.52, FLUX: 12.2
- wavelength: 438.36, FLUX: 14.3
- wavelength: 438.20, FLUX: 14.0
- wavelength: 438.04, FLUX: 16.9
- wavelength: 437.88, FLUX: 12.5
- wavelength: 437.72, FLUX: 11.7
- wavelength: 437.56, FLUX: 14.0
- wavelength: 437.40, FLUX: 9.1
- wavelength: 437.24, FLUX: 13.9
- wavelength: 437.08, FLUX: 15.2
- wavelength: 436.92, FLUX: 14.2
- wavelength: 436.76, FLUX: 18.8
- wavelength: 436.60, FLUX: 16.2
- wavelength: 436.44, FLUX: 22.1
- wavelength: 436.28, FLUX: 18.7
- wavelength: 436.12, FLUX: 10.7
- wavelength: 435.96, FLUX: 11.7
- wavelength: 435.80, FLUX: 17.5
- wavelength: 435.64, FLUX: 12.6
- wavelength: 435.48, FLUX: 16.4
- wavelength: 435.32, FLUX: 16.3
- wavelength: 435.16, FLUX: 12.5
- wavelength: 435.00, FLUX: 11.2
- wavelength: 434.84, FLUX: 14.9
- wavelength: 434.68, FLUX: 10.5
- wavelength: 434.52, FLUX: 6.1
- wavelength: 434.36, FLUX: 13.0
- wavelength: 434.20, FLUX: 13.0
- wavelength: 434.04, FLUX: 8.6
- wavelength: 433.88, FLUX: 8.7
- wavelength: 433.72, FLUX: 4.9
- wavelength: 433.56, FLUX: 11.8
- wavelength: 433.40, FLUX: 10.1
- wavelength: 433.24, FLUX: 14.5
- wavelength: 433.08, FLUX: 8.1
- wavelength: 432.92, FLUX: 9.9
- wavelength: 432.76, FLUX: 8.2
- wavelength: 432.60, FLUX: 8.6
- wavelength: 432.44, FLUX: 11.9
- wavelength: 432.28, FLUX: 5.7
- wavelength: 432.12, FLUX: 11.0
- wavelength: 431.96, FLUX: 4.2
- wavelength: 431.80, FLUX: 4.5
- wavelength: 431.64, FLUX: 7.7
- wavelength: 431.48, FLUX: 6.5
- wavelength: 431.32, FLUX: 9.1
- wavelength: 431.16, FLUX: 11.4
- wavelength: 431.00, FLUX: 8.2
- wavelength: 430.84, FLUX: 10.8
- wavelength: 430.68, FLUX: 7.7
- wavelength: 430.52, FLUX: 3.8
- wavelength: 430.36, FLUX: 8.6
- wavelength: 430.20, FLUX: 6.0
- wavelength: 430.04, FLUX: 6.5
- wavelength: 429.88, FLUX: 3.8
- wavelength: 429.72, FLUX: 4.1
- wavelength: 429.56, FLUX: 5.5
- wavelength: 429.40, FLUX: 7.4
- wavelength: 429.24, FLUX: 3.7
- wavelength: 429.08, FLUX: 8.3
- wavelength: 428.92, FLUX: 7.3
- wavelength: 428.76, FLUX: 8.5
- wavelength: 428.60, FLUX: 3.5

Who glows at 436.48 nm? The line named C IV 1549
